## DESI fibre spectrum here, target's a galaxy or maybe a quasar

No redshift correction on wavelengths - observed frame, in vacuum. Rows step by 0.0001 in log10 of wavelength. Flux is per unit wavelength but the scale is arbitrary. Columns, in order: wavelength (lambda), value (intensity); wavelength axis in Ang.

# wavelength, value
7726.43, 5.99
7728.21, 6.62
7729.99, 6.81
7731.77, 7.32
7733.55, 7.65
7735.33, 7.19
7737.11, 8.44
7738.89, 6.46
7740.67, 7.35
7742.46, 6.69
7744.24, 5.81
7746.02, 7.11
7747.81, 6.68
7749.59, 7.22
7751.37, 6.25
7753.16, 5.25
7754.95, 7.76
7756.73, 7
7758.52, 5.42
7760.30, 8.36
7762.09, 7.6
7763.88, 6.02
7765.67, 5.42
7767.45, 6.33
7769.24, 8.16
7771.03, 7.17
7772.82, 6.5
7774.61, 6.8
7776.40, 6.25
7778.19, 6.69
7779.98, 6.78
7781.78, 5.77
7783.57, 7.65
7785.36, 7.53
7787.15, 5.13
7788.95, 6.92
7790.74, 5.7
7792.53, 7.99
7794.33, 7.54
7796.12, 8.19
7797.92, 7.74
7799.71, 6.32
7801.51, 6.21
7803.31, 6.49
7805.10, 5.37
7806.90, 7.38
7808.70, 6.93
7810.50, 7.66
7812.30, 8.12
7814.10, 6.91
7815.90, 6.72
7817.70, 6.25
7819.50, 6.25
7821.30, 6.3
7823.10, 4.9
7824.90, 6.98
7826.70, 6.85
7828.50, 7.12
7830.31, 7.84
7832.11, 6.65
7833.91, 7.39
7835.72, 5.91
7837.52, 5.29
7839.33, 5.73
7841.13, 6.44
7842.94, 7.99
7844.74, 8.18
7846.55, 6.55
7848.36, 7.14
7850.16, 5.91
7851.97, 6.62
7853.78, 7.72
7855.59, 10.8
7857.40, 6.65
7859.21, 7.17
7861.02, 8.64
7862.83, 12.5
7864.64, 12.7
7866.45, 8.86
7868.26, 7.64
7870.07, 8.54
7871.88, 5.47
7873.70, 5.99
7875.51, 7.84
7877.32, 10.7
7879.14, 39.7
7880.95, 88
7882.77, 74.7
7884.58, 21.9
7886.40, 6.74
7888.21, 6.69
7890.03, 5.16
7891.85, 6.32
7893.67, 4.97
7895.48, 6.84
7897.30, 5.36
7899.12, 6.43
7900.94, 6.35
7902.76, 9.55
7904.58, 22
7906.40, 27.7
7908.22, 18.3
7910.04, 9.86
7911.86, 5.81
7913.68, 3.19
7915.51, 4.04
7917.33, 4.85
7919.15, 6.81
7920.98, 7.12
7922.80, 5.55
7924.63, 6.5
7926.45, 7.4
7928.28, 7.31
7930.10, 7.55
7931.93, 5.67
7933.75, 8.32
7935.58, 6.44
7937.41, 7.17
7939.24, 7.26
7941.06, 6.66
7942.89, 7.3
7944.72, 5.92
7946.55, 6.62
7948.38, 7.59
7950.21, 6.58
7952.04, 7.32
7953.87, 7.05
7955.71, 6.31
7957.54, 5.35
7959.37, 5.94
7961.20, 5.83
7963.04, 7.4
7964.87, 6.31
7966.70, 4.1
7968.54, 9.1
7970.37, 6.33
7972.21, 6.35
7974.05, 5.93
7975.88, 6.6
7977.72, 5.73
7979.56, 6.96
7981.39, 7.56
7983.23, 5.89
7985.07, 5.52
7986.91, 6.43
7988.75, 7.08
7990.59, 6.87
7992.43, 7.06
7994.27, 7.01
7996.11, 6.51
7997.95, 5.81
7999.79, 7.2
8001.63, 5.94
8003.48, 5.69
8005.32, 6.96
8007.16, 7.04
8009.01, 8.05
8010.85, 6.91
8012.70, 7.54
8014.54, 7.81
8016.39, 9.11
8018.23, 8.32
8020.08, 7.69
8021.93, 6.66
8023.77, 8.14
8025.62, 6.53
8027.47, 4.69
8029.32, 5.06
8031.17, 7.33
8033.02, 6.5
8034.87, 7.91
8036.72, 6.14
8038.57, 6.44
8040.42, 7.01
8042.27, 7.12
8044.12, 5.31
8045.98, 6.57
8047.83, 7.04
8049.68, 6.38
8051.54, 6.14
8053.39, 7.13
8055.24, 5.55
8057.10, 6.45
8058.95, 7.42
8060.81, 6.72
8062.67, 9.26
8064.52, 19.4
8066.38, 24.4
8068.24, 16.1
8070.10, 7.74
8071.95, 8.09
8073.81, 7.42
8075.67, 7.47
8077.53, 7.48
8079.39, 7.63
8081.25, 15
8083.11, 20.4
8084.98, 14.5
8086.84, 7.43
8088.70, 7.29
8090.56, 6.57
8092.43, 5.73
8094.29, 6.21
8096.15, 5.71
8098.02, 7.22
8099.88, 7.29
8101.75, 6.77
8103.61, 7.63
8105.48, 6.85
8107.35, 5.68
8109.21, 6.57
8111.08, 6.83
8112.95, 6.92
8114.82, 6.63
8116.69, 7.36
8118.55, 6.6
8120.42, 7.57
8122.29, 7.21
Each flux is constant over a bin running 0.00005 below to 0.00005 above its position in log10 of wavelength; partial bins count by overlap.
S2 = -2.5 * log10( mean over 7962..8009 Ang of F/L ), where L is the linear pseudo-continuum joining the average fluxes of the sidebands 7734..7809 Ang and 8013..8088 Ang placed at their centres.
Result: 0.25 mag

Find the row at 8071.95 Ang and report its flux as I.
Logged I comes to 8.09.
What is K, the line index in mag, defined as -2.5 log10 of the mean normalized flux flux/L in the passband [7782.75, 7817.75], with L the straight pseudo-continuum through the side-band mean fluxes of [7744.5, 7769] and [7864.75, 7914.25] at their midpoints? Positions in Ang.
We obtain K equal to 0.36 mag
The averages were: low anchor 6.67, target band 6.95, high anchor 16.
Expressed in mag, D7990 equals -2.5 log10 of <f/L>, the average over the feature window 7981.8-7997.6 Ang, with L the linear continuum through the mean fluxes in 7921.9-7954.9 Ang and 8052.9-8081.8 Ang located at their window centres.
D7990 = 0.24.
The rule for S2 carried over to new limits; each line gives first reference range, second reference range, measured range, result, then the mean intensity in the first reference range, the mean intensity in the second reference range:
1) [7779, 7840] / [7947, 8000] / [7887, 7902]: 0.10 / 6.72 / 6.53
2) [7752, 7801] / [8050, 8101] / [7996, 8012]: 0.30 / 6.81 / 9.5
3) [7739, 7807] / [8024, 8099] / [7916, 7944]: 0.14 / 6.74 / 8.51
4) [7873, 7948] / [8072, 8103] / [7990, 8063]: 0.42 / 12.6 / 8.73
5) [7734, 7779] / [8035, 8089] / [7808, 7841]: 0.11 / 6.81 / 9.35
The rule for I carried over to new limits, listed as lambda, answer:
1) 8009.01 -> 8.05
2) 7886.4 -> 6.74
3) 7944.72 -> 5.92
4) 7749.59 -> 7.22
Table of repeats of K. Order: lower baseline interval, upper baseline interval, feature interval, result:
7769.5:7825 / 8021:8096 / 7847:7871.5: -0.17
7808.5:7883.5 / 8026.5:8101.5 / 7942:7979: 0.47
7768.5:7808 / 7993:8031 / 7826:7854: 0.01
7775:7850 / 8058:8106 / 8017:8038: 0.32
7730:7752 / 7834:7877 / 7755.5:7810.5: 0.07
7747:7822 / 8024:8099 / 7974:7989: 0.24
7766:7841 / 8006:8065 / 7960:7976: 0.11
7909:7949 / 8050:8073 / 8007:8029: 0.23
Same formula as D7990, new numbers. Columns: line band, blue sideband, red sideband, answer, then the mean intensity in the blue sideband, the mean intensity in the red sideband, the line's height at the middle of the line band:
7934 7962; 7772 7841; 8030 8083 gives 0.186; 6.7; 8.85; 7.92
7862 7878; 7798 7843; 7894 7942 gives -0.179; 6.63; 8.42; 7.54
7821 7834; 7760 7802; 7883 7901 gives 0.225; 6.85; 10.3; 8.28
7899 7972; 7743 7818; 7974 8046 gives -0.154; 6.79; 6.78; 6.78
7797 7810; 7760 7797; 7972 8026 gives 0.032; 6.86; 6.91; 6.86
